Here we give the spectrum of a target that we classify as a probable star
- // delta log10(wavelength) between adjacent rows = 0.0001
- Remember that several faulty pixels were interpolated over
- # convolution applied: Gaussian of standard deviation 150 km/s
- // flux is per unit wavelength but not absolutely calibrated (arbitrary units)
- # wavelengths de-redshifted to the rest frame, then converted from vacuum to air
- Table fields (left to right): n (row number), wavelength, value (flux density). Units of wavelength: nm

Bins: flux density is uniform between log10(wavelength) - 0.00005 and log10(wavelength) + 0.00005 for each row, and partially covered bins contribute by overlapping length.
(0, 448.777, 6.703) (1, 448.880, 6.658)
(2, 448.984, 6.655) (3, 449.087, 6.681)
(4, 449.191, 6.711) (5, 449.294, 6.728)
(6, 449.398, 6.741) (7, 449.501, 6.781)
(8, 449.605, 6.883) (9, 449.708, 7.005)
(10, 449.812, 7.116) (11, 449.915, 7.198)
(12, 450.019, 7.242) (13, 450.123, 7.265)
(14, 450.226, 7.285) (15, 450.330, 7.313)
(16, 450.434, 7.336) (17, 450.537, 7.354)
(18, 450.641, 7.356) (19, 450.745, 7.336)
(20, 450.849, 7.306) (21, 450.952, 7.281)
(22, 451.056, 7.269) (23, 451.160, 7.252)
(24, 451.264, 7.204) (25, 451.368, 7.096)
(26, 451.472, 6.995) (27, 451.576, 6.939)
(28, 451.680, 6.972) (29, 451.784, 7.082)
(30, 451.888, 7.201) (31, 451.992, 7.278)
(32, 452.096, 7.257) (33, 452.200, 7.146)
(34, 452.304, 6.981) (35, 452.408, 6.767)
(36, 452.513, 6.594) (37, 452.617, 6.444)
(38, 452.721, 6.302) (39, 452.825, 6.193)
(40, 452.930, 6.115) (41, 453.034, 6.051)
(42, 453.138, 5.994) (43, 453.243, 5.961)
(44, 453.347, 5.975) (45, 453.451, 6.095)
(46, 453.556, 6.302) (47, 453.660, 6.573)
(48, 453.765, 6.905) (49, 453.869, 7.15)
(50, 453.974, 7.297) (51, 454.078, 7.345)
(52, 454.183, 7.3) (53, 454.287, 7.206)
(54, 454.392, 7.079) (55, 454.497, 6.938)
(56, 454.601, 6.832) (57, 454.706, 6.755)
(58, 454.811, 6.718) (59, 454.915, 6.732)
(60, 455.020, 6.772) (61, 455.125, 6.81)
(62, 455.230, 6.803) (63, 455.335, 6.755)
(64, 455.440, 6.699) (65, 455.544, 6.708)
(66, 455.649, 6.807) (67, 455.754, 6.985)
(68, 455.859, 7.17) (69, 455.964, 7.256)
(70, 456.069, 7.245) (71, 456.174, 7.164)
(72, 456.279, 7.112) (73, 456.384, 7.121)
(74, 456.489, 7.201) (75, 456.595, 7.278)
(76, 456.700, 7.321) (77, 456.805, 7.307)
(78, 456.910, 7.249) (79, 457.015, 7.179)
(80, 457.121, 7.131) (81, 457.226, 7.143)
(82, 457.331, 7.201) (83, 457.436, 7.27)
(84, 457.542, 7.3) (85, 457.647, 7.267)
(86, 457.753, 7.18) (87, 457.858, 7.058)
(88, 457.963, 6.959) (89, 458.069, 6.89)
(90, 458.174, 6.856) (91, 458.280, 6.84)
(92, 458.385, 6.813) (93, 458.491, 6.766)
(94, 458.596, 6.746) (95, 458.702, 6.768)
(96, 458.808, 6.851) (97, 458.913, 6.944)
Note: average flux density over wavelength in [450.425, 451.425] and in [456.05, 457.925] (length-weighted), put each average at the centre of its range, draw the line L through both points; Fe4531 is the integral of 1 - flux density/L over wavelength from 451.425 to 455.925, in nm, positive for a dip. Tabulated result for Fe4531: 0.30 nm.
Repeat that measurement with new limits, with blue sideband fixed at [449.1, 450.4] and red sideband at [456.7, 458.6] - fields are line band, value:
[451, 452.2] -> -0.02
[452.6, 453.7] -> 0.14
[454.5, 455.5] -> 0.04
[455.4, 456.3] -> 0.01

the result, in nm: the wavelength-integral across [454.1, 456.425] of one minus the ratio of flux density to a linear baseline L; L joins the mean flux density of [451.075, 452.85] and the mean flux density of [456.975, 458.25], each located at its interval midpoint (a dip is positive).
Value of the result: 0.03 nm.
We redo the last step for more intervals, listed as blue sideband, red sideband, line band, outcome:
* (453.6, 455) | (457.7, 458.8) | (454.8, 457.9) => -0.06 nm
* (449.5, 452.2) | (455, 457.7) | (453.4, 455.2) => 0.06 nm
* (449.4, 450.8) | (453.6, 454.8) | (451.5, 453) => 0.06 nm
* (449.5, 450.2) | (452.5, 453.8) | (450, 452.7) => -0.17 nm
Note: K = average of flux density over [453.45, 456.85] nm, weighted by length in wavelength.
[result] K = 6.97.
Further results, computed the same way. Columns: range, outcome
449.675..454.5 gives 6.93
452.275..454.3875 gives 6.58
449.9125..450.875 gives 7.3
